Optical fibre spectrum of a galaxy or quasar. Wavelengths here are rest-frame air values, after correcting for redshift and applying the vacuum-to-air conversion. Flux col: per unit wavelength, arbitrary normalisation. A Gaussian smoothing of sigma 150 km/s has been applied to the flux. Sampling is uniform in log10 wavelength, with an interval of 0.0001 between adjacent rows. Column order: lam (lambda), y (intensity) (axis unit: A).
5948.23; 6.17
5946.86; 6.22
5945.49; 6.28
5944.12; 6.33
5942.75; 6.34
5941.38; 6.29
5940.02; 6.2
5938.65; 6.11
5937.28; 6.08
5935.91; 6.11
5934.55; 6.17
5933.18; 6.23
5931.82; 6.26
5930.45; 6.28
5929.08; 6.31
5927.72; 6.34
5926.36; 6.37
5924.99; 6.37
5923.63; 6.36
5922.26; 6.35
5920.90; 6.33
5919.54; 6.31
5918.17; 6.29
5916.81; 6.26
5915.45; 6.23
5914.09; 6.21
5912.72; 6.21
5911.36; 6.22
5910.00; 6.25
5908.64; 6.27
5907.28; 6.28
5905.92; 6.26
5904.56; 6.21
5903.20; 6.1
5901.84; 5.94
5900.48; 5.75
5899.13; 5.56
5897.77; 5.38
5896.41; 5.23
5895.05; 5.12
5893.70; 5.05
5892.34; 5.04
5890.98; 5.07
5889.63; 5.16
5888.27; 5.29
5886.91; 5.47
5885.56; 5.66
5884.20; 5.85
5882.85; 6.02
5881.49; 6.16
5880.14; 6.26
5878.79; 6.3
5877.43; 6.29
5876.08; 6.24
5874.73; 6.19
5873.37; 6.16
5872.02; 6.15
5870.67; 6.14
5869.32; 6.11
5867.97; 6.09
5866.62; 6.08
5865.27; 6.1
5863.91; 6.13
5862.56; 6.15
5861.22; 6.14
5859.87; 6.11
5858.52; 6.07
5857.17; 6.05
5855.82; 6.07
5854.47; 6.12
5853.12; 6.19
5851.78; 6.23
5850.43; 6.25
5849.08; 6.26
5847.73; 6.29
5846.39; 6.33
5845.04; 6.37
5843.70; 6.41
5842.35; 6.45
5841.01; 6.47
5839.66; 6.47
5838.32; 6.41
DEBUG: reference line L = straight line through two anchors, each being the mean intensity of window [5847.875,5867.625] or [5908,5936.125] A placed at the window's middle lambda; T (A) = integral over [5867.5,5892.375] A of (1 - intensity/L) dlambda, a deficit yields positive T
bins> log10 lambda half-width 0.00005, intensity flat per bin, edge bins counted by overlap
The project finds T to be 1.17 A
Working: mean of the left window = 6.14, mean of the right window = 6.28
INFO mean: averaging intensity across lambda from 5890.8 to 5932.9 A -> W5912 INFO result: 6.02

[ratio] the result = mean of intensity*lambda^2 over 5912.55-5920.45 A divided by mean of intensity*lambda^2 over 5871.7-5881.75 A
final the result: 1.0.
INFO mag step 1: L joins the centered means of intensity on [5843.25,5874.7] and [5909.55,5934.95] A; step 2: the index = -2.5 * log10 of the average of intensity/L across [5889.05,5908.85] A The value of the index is 0.115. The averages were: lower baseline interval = 6.17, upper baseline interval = 6.28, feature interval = 5.62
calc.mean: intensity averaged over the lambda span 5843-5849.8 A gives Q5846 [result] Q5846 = 6.33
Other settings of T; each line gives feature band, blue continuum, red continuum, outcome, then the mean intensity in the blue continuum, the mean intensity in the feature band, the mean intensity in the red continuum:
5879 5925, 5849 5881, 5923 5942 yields 2.33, 6.16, 5.9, 6.25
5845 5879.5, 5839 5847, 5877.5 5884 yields 0.64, 6.41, 6.17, 6.17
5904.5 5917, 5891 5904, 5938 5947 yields -1.22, 5.45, 6.24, 6.26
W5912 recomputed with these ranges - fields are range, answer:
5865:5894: 5.86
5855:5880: 6.14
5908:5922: 6.26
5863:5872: 6.11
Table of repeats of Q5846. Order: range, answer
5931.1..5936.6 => 6.19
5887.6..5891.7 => 5.17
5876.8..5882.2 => 6.25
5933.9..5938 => 6.12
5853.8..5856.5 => 6.09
